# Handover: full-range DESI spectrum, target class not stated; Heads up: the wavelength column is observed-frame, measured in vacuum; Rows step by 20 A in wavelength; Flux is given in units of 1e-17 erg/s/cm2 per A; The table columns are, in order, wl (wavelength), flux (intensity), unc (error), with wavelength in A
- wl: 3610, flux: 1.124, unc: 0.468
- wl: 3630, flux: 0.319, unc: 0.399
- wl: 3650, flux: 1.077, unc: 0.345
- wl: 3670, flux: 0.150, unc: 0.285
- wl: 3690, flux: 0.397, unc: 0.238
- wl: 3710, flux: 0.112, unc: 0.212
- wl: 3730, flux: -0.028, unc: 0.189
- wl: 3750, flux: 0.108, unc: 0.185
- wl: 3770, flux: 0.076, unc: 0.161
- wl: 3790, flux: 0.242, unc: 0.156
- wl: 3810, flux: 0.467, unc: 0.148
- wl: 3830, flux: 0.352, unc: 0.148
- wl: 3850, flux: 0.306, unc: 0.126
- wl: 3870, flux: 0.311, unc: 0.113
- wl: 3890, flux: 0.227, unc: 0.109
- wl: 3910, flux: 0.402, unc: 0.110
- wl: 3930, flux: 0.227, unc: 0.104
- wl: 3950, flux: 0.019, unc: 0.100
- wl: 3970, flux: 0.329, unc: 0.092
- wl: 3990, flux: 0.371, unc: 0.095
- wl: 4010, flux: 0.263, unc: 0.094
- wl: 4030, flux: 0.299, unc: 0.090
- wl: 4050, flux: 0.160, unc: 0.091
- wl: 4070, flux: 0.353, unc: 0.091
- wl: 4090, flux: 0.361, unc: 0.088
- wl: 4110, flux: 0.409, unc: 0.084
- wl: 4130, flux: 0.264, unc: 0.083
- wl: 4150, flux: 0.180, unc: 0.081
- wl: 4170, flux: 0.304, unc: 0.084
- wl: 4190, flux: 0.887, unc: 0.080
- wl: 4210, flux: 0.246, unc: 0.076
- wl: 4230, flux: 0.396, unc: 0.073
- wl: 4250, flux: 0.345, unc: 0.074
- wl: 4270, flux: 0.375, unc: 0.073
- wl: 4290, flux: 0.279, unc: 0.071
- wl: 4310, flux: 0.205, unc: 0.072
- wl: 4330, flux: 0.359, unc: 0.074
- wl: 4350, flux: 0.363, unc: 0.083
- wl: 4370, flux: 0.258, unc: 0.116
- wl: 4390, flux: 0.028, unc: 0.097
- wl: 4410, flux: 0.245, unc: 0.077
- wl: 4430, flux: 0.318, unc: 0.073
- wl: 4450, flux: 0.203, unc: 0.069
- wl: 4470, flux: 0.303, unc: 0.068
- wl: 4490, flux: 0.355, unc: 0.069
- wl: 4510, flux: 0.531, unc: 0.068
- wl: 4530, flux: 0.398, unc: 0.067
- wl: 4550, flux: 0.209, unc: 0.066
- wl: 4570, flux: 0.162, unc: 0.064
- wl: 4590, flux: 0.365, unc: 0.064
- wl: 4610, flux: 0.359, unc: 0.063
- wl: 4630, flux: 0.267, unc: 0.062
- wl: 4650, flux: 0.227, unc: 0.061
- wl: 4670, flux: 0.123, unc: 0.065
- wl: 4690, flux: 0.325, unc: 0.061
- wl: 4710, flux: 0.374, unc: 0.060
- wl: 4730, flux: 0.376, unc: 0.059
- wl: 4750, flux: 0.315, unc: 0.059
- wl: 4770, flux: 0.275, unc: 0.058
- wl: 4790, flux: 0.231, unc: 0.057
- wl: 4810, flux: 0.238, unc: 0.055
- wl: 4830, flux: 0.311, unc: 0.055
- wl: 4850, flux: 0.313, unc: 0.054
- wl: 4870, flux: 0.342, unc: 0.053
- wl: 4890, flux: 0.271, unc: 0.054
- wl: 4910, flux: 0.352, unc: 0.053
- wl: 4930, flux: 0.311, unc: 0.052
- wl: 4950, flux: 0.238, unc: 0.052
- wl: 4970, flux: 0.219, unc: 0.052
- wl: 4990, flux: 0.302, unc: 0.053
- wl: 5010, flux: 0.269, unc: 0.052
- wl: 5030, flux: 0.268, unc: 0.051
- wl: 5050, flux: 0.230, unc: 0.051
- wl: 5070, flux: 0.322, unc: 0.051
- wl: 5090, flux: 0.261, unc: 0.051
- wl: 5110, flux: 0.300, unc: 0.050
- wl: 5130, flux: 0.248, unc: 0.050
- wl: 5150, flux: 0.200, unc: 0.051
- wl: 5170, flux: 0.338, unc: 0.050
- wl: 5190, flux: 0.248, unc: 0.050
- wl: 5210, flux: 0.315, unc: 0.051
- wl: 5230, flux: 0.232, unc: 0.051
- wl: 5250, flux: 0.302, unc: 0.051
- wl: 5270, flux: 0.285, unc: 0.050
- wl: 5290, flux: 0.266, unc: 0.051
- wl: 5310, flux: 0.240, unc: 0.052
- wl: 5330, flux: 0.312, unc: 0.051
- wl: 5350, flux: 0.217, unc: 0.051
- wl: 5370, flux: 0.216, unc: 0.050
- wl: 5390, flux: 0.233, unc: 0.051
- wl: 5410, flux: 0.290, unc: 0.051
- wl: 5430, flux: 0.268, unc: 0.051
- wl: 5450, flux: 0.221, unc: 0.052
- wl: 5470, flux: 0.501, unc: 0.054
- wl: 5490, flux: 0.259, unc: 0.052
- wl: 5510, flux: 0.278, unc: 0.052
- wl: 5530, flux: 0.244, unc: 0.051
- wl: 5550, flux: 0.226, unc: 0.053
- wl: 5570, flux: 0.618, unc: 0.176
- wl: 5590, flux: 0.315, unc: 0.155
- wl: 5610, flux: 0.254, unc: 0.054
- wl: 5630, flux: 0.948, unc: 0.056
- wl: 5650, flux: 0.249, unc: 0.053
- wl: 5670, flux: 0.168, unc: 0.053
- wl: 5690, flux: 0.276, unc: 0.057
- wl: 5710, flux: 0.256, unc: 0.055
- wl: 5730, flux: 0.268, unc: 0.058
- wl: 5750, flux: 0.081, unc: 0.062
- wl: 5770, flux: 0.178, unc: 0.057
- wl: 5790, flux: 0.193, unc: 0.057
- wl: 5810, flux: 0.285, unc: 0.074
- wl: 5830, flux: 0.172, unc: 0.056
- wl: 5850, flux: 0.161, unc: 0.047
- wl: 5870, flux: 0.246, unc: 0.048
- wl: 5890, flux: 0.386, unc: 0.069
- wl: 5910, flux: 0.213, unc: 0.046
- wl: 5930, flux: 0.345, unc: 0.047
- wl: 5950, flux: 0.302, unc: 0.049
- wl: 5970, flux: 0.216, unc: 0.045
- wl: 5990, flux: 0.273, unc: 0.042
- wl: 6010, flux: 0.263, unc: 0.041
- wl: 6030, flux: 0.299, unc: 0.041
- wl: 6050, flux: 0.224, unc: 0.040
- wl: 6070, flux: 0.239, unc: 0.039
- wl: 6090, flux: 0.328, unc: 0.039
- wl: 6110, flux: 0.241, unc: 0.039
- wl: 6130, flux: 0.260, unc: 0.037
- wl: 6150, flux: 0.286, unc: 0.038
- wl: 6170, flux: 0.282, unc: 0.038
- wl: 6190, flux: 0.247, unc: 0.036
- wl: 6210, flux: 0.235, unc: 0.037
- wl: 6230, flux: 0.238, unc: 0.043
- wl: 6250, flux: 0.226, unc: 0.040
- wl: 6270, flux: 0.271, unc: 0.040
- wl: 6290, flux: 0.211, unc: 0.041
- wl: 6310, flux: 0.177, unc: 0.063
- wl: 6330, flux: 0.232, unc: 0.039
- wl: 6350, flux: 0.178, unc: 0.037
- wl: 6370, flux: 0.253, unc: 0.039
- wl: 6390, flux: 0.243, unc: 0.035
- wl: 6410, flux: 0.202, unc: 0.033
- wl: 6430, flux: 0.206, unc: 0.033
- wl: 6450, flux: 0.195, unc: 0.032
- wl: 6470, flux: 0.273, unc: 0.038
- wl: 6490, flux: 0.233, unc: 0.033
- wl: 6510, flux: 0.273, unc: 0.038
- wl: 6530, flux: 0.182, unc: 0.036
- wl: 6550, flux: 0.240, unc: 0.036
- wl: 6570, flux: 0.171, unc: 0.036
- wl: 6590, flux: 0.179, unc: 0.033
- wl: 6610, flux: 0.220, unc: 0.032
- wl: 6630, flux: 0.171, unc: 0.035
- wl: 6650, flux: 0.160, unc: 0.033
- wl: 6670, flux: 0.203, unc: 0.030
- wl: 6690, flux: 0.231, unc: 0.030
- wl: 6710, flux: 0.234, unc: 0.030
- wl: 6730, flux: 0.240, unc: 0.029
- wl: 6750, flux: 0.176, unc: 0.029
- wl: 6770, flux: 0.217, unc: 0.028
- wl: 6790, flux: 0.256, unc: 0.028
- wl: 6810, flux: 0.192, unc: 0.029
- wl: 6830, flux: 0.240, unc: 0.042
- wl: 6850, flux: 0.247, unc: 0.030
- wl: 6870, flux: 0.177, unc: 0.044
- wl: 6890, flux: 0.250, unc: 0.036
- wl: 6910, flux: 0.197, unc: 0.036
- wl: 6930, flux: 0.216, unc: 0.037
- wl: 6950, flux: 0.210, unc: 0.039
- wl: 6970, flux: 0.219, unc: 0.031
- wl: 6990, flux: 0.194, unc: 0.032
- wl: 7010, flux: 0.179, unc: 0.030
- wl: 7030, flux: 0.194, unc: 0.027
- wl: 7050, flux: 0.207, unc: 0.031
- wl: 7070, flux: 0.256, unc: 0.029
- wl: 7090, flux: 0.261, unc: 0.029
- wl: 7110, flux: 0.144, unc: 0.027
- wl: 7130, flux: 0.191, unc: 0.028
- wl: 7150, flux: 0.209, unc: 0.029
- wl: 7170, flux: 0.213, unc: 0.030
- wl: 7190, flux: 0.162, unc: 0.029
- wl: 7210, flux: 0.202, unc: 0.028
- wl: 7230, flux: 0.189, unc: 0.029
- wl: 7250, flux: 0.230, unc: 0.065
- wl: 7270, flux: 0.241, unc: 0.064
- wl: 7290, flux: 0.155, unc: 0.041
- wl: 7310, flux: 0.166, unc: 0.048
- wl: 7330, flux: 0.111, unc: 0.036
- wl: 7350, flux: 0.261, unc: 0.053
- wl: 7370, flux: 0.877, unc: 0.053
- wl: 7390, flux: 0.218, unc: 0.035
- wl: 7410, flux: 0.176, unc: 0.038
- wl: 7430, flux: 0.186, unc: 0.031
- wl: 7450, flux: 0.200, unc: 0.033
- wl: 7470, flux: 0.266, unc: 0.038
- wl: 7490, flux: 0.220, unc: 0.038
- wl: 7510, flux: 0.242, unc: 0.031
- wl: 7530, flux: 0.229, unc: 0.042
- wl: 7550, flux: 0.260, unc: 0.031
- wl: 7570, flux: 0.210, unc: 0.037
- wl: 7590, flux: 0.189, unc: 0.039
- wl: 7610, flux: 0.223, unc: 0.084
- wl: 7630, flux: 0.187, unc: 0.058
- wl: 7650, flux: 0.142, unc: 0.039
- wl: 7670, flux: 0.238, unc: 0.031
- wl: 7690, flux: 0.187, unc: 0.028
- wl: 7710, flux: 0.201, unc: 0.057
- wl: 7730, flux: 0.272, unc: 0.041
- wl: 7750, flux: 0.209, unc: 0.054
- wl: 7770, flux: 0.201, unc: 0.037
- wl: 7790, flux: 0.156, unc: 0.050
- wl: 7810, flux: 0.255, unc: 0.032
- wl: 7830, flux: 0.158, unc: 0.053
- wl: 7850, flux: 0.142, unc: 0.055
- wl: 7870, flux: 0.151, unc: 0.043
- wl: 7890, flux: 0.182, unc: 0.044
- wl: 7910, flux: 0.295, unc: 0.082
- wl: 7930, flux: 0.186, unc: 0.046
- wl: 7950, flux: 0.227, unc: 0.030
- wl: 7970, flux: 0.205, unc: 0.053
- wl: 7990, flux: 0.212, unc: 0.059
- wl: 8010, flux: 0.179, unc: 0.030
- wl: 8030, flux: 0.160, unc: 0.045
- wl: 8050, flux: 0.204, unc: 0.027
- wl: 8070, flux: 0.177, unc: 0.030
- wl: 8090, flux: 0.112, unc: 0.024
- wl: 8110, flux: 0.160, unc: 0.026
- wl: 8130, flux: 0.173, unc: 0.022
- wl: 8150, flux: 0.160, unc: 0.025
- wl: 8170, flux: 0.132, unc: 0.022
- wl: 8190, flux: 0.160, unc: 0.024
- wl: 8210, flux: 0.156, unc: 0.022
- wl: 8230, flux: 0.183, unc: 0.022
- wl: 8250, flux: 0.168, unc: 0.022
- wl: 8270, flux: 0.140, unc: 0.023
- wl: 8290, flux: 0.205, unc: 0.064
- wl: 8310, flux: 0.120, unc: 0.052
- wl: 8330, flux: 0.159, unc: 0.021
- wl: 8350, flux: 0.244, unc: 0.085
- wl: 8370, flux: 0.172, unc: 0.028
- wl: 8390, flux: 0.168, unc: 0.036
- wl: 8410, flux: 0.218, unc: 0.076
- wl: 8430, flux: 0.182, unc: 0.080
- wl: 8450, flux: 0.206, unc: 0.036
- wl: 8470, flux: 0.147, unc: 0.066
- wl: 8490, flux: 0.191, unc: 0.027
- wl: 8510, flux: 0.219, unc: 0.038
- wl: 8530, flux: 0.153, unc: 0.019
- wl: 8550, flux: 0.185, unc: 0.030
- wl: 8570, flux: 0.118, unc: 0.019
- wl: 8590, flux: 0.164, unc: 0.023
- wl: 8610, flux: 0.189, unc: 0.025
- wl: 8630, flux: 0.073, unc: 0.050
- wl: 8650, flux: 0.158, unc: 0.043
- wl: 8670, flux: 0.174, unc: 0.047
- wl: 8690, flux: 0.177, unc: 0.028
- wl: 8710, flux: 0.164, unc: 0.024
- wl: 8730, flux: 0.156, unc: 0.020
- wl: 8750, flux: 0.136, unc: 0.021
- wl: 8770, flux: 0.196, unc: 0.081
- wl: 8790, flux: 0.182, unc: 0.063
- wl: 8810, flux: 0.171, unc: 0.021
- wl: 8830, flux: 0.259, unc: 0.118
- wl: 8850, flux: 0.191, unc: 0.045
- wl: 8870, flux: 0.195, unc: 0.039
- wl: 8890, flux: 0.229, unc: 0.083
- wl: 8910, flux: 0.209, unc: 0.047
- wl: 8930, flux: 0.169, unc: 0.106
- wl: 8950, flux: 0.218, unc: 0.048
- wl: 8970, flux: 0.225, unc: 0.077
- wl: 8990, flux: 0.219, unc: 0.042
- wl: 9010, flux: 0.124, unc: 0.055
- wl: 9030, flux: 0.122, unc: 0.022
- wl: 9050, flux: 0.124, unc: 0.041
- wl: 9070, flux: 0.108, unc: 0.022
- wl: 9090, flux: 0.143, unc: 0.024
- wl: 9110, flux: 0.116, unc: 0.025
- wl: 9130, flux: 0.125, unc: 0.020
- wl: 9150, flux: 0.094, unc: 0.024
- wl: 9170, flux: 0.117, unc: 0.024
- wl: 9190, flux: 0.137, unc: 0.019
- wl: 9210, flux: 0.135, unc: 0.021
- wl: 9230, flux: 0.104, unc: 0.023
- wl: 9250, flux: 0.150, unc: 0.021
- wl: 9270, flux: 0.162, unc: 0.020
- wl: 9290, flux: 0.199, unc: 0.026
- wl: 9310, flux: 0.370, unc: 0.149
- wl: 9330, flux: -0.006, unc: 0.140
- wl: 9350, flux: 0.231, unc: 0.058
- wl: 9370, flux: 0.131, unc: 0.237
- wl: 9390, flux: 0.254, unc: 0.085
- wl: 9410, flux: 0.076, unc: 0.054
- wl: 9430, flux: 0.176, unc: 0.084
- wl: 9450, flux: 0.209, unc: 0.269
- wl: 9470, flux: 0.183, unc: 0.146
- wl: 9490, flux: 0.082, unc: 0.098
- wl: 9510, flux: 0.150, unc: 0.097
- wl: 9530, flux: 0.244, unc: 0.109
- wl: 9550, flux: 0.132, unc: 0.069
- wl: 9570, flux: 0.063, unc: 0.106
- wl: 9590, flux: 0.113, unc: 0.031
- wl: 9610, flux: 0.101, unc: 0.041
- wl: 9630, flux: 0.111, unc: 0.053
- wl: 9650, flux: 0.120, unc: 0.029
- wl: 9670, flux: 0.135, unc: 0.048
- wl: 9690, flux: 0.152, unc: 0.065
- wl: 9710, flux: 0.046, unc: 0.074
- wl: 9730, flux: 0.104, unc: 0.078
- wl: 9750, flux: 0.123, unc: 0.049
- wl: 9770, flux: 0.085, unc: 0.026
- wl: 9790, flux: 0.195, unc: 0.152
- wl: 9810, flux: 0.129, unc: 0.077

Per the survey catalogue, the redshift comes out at 0.12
